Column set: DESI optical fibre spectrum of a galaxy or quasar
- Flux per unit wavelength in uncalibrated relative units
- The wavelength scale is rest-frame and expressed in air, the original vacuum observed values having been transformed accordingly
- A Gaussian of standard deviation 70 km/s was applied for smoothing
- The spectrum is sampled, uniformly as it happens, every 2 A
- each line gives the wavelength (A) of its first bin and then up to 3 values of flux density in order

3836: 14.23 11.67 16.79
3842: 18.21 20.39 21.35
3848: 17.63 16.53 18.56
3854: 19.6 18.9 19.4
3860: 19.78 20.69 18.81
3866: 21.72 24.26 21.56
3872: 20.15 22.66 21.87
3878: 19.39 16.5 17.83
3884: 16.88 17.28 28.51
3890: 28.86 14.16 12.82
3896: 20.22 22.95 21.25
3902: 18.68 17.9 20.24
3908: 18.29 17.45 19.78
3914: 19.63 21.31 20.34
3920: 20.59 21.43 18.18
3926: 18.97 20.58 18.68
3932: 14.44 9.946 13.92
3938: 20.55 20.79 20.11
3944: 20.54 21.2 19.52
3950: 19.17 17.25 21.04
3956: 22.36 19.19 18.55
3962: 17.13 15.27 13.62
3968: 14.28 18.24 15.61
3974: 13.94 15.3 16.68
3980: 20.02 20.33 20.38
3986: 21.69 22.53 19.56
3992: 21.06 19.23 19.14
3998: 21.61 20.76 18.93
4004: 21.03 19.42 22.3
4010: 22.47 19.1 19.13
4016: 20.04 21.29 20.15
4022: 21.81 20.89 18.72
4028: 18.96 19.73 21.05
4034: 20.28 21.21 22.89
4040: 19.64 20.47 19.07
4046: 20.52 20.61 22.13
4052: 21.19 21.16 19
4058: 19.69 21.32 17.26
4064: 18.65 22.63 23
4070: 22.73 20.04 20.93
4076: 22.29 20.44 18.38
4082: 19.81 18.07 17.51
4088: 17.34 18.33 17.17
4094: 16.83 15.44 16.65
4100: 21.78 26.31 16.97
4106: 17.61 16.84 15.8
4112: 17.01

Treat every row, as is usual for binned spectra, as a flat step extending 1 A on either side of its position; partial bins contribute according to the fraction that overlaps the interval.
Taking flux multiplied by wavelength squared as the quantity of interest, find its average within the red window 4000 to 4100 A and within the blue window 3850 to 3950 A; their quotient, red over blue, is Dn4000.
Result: 1.10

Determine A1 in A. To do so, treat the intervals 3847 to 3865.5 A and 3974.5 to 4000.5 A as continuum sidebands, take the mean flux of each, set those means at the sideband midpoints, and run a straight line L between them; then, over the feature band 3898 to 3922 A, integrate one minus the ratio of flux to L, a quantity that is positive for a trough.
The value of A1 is -0.66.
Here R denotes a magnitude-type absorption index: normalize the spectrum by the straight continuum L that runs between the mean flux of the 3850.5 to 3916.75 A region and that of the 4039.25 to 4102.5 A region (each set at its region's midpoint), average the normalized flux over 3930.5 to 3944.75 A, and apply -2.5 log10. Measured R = 0.16 mag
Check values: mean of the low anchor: 19.9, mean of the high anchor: 19.8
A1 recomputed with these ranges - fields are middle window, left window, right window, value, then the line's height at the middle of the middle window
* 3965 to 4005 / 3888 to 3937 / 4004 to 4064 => 2.3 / 19.8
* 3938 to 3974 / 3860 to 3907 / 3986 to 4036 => 3.4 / 20.3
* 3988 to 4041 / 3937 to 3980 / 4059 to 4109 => -4.9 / 18.7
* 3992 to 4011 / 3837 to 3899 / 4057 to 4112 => -1.2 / 19.3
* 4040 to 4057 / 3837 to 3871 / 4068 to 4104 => -0.9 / 19.4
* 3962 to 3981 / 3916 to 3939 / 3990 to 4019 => 3.4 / 19.4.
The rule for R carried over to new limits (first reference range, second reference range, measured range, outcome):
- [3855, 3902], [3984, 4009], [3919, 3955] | 0.09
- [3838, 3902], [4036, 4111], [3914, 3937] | 0.09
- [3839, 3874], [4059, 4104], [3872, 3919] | 0.00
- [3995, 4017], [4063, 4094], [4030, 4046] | -0.03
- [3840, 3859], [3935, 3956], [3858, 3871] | -0.11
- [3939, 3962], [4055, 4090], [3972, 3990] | 0.06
